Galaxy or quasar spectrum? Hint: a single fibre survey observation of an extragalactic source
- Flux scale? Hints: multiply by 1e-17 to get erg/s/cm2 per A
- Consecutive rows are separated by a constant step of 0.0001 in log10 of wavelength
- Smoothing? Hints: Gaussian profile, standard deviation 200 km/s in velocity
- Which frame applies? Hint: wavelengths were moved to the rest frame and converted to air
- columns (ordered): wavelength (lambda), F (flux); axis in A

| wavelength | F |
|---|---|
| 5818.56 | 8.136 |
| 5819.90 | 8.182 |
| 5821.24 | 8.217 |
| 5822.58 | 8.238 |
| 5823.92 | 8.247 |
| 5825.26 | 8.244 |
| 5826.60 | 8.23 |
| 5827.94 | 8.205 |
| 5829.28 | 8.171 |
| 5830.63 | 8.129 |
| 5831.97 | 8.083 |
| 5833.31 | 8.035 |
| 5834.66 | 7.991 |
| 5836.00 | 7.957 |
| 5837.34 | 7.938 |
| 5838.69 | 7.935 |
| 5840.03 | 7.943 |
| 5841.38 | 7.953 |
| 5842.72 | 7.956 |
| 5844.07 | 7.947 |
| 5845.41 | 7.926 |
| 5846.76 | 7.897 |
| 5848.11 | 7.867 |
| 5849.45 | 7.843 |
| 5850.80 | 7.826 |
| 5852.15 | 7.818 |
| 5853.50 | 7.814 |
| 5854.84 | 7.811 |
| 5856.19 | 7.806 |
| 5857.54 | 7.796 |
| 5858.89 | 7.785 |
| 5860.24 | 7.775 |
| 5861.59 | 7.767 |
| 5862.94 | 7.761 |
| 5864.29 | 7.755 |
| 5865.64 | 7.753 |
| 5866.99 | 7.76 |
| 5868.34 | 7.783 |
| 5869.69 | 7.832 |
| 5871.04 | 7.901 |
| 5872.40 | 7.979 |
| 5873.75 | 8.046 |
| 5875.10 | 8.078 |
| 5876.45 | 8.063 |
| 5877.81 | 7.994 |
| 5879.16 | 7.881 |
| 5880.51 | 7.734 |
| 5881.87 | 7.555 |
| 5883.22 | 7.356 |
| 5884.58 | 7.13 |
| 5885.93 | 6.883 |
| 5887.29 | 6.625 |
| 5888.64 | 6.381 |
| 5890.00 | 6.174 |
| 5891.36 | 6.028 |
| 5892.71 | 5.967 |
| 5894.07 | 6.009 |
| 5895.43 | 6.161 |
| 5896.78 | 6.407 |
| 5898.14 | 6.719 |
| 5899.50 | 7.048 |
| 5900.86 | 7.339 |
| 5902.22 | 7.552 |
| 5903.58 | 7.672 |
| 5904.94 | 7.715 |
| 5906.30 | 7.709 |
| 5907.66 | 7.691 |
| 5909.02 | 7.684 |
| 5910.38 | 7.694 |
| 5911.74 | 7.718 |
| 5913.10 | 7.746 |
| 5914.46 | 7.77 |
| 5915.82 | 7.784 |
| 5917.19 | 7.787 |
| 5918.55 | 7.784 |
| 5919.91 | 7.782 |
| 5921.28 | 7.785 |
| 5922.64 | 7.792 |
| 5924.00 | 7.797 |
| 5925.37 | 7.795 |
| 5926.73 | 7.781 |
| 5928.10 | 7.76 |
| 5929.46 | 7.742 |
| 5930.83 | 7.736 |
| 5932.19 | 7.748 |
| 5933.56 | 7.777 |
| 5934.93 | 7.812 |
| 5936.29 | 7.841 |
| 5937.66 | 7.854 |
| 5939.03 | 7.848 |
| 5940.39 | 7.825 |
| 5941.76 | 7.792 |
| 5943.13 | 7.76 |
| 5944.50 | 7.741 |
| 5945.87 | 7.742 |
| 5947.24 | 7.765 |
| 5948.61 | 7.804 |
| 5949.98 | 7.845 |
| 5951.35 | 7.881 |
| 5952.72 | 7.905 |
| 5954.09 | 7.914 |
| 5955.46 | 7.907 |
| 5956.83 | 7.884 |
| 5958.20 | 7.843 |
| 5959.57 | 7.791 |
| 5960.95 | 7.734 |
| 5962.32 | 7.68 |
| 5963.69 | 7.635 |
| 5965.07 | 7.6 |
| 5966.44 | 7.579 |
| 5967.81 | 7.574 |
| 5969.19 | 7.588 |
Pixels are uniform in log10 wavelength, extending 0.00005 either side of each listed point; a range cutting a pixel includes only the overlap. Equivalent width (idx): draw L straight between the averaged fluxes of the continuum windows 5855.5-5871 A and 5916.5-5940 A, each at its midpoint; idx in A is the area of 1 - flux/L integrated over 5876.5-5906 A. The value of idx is 3.0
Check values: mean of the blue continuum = 7.78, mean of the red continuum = 7.79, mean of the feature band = 7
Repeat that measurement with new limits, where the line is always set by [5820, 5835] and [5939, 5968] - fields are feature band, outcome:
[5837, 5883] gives 1.20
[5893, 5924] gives 1.96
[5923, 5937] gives 0.13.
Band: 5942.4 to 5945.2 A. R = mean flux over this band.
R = 7.74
